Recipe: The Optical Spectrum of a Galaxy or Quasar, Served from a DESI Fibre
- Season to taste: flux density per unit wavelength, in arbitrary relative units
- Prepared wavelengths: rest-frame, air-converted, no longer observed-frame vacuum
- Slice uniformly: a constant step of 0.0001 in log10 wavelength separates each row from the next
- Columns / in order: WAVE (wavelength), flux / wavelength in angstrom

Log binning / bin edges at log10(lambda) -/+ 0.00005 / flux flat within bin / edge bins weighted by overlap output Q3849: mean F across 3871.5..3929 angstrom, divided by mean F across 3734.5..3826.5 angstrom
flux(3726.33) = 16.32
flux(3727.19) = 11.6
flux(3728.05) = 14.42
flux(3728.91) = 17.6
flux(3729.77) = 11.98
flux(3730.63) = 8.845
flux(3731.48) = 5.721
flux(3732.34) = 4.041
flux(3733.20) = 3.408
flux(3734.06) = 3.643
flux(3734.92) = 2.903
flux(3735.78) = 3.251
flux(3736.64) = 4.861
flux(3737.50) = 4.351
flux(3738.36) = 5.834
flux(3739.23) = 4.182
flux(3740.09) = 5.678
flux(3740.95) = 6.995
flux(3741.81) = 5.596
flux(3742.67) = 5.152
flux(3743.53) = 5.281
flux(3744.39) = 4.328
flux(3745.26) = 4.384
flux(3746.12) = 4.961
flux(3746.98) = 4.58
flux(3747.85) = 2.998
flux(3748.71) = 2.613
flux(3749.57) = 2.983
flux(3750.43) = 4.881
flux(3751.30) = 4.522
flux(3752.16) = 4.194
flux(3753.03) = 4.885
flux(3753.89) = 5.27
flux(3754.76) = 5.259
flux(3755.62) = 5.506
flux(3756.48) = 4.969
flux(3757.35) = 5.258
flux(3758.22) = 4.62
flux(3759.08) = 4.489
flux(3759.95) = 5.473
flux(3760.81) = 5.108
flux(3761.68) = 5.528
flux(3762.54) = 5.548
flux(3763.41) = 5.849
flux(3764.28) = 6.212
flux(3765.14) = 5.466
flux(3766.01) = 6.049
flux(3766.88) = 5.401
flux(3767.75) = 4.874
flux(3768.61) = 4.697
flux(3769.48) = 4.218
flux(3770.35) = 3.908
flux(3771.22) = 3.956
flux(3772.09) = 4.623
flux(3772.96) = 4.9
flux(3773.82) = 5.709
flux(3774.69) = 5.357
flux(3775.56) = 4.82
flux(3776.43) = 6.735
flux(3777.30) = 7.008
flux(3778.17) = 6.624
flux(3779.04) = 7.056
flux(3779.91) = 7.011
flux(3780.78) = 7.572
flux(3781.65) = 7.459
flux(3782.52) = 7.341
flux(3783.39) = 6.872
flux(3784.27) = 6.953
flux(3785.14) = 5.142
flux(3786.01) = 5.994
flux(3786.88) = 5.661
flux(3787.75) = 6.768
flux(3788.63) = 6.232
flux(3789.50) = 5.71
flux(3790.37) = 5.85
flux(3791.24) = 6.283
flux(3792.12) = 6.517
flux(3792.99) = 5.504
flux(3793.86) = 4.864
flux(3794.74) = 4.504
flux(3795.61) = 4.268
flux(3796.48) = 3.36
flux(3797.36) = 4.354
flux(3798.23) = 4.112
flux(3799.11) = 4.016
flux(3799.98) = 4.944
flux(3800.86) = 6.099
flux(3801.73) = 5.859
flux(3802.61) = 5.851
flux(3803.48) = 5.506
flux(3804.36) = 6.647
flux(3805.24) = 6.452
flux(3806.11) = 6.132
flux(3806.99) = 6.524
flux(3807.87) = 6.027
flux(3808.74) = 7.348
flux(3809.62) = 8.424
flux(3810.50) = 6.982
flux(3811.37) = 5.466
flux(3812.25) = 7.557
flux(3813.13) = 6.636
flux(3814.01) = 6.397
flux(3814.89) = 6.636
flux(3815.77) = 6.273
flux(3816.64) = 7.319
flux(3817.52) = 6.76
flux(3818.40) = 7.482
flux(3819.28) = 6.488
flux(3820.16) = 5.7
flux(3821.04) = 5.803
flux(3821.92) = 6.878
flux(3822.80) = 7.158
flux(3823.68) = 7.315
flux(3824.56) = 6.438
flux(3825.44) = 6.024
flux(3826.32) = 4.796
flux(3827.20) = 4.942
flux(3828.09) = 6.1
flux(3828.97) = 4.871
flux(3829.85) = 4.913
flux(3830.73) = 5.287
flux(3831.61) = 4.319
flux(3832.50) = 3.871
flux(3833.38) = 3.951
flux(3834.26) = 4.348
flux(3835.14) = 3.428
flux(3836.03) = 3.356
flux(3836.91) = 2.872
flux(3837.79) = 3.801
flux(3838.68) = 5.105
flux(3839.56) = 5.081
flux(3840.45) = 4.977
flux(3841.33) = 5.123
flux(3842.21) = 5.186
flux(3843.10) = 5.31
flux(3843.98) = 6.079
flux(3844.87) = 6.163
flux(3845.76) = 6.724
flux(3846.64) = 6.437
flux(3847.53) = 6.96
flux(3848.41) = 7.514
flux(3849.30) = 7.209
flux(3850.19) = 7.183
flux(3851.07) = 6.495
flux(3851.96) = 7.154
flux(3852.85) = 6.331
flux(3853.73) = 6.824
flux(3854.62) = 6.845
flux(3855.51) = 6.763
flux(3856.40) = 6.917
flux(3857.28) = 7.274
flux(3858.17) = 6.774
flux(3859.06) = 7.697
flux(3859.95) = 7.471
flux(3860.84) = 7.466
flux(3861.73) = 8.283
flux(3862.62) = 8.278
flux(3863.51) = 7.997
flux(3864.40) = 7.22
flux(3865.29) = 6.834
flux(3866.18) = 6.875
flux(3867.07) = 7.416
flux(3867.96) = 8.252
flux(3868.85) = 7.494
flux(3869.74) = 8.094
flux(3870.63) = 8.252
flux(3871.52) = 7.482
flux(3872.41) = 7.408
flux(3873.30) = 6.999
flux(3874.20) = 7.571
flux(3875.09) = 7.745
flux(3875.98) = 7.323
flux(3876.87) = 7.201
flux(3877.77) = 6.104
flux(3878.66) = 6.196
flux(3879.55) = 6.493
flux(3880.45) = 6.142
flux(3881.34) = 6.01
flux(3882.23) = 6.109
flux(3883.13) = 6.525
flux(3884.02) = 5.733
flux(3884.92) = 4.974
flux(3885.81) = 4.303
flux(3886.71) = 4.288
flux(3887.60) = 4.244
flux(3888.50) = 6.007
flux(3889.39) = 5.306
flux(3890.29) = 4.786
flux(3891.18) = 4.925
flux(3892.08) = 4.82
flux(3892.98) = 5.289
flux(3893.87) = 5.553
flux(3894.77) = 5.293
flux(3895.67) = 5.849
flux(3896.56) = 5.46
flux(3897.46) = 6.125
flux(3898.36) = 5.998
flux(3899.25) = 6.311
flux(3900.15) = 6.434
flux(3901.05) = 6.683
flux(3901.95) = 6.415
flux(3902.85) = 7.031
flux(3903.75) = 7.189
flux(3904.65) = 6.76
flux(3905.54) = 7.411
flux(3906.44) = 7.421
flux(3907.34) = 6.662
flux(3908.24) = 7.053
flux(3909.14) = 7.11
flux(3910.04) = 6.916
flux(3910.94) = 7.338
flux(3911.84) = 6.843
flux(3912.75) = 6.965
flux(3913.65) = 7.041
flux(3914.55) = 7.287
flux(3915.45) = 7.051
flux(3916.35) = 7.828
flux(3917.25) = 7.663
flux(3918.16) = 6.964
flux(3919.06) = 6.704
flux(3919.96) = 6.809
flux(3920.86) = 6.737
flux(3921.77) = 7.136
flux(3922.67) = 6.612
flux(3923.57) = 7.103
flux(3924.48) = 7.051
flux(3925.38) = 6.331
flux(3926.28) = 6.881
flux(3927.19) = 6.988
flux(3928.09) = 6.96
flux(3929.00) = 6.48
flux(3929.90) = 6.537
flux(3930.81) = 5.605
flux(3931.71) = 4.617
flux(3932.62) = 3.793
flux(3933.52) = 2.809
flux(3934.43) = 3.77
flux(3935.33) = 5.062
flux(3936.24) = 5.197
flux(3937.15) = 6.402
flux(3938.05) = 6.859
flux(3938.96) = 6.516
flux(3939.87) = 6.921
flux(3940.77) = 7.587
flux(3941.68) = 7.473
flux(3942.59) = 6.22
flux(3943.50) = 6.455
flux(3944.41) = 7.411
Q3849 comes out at 1.16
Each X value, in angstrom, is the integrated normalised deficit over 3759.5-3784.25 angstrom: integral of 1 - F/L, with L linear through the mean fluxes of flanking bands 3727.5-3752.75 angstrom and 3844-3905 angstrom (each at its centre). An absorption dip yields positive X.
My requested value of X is 0.5 angstrom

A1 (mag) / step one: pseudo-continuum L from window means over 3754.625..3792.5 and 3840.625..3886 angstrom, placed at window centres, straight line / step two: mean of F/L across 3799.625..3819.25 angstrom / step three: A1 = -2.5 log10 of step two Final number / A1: -0.056 mag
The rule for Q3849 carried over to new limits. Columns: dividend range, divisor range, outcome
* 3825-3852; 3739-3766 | 1.07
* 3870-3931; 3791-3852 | 1.13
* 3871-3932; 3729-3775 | 1.26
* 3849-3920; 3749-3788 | 1.21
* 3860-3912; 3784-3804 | 1.22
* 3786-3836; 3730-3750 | 1.22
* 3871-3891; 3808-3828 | 0.93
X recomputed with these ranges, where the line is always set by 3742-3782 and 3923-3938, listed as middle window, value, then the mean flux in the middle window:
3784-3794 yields -1.33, 5.98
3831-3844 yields 2.46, 4.41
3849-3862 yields -3.76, 7.1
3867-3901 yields -3.75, 6.22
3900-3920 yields -4.73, 7.04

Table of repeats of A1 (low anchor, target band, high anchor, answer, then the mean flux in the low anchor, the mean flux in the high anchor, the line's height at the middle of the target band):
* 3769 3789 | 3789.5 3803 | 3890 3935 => 0.18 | 5.99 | 6.35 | 6.04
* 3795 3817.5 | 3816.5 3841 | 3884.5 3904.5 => 0.11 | 5.97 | 5.62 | 5.88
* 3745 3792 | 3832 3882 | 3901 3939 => -0.07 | 5.43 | 6.52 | 6.07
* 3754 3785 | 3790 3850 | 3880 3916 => 0.03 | 5.66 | 6.15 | 5.85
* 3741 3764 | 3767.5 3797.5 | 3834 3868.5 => -0.08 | 4.82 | 6.38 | 5.3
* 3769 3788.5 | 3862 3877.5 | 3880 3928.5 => -0.20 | 5.99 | 6.36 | 6.26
